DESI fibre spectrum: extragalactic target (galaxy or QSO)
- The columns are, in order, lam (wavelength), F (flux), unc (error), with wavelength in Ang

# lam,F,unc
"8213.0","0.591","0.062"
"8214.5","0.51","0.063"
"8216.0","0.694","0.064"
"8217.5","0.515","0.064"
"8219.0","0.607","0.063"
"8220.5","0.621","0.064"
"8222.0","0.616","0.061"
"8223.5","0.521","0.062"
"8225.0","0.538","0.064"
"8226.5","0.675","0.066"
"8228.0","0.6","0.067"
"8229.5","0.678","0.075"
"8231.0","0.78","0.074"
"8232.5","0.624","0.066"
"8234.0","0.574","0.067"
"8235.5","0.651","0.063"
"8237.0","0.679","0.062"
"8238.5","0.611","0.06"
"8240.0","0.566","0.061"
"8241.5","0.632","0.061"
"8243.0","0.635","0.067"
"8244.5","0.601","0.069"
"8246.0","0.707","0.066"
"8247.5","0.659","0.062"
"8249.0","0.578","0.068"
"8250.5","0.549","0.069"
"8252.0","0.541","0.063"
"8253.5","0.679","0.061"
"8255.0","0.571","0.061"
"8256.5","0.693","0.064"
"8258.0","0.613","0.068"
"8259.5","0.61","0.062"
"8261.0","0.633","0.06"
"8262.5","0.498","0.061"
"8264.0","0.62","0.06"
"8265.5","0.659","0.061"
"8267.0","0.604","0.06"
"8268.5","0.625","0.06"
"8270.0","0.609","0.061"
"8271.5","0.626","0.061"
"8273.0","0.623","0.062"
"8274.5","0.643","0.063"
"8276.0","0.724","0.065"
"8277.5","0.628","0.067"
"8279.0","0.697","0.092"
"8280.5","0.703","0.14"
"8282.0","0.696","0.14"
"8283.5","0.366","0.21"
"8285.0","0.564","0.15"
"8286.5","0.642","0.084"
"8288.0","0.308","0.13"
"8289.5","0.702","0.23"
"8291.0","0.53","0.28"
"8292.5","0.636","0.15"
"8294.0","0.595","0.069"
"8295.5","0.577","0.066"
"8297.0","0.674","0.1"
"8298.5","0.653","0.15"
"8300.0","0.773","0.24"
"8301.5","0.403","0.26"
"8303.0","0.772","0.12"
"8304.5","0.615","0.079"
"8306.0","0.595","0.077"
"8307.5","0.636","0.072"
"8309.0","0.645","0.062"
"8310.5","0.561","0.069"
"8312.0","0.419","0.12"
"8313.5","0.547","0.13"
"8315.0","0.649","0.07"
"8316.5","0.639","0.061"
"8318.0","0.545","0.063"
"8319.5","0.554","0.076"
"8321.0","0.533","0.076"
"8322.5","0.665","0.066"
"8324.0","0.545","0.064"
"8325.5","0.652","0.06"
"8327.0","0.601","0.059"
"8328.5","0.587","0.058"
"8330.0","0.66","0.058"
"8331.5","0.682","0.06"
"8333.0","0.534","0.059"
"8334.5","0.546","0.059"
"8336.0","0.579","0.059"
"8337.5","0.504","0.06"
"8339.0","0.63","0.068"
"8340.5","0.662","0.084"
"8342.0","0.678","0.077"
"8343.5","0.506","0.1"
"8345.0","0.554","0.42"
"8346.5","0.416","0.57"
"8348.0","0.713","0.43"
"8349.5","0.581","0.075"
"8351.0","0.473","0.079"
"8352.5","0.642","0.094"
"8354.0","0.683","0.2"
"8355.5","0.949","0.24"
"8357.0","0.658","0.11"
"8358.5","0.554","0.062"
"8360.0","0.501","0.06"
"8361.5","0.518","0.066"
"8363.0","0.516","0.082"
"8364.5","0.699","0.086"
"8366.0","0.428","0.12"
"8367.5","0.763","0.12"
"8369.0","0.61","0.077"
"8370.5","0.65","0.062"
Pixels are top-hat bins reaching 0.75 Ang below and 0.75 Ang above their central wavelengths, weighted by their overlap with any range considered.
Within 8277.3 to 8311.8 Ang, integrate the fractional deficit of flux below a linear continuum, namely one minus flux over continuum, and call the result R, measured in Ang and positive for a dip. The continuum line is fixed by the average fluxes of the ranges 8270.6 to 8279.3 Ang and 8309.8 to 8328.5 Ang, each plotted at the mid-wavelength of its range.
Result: 0.8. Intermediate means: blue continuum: 0.654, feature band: 0.604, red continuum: 0.576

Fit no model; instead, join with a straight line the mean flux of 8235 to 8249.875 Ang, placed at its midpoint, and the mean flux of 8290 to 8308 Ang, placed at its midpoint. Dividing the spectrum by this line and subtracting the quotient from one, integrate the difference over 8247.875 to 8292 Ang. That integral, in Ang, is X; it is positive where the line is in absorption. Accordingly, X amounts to 1.5 Ang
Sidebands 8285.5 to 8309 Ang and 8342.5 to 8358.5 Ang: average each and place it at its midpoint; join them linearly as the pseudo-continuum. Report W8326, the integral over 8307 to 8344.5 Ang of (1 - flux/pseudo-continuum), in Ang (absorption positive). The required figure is 1.4 Ang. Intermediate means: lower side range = 0.608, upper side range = 0.615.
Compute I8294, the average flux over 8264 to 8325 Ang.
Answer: 0.605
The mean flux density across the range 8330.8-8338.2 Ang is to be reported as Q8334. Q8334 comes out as 0.569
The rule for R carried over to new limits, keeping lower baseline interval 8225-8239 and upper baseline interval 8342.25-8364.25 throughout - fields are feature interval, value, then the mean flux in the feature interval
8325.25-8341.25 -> 0.0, 0.602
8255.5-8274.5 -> 0.4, 0.618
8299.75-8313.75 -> 0.5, 0.592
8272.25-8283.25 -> -0.6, 0.659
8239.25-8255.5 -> 0.7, 0.611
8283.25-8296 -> 1.4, 0.553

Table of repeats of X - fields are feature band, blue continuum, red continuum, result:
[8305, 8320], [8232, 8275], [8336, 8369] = 0.7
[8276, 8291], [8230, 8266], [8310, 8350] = 0.3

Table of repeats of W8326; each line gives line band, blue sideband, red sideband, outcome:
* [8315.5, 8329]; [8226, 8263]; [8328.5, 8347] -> -0.07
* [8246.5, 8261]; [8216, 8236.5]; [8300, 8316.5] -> -0.05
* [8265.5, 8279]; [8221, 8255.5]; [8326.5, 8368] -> -0.57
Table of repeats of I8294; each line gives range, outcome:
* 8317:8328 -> 0.586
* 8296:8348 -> 0.596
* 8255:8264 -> 0.607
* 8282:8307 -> 0.592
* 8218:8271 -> 0.618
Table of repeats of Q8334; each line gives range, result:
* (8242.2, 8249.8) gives 0.635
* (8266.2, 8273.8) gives 0.618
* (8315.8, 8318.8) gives 0.591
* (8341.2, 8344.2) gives 0.595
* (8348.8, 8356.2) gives 0.664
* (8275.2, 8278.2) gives 0.676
